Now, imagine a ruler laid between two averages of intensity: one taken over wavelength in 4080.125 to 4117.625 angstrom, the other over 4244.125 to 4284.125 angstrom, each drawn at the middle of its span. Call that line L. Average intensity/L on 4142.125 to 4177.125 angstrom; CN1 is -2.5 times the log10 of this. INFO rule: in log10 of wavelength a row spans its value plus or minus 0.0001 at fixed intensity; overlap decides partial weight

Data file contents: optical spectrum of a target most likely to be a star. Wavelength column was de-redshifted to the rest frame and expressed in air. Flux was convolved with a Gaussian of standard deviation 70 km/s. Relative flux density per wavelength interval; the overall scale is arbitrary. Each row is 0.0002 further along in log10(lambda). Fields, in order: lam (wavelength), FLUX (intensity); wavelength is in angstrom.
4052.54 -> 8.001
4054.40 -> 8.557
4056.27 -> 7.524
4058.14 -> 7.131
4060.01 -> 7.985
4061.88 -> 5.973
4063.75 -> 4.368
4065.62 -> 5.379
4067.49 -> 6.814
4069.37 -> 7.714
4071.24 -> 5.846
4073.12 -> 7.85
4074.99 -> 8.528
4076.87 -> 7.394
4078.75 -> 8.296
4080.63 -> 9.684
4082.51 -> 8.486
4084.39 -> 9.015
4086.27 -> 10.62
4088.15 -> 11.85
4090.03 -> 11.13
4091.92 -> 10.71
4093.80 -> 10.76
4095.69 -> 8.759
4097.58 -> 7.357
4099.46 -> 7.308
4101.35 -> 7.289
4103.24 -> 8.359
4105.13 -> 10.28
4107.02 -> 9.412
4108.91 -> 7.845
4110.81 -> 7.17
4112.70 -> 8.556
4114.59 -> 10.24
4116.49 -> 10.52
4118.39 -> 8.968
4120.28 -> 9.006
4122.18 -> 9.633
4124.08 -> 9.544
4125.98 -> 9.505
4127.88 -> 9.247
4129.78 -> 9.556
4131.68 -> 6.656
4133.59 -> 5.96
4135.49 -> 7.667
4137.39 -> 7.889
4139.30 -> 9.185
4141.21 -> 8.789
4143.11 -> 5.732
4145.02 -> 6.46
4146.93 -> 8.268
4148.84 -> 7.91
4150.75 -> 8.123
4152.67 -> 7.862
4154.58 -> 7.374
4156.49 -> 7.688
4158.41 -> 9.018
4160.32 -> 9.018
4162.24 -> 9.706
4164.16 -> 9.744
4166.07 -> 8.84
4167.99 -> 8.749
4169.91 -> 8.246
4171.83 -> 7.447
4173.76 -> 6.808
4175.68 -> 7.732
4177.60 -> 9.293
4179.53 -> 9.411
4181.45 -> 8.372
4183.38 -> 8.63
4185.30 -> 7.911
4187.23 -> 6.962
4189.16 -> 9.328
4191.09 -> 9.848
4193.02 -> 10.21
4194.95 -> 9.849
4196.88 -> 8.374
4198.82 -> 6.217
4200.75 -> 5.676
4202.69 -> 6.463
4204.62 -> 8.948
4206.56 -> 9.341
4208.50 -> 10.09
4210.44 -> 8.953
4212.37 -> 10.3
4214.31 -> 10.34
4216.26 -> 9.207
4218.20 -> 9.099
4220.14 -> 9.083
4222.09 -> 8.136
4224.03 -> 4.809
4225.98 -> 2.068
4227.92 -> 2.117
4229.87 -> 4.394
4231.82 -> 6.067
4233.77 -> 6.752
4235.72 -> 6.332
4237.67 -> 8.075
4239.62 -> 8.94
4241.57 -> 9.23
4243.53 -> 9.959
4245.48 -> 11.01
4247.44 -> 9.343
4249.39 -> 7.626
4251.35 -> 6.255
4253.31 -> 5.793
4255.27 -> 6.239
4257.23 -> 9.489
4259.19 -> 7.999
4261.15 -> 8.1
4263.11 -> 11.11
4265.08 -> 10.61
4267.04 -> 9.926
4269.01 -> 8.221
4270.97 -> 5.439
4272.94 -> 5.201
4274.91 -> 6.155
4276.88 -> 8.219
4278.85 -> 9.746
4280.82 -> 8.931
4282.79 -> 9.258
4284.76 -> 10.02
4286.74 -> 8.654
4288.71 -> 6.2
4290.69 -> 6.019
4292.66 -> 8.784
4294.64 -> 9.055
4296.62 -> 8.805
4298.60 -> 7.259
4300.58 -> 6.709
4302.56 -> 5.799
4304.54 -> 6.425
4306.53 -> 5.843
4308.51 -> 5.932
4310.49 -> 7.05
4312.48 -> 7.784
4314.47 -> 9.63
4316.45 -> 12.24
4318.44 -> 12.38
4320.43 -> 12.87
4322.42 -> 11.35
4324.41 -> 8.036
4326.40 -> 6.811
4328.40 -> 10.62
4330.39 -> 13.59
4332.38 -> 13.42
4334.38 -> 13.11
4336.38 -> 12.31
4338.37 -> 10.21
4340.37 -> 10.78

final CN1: 0.11 mag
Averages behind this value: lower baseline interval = 9.26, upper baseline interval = 8.27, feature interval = 8.06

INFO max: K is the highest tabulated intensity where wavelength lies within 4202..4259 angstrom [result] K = 11.01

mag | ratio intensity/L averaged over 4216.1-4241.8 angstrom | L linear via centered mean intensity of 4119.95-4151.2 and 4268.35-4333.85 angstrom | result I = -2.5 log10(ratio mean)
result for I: 0.27 mag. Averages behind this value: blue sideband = 8.17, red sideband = 8.6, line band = 6.59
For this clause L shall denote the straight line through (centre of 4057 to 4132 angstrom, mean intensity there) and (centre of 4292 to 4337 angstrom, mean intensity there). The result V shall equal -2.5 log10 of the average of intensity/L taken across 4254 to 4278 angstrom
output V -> 0.14 mag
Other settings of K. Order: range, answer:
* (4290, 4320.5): 12.87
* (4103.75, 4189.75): 10.52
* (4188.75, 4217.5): 10.34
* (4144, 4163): 9.706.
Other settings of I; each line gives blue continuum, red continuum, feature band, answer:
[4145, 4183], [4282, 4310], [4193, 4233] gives 0.07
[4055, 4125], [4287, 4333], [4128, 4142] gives 0.07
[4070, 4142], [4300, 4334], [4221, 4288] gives 0.20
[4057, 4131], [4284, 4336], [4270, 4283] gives 0.20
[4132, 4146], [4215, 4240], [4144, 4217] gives -0.22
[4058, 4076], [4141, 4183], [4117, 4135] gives -0.14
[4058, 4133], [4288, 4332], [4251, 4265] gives 0.07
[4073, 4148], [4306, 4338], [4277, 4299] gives 0.18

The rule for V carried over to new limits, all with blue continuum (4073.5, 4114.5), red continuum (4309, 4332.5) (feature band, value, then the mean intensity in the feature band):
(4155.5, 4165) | 0.04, 9.02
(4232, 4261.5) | 0.22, 8.02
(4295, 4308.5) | 0.43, 6.85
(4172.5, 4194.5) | 0.11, 8.61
